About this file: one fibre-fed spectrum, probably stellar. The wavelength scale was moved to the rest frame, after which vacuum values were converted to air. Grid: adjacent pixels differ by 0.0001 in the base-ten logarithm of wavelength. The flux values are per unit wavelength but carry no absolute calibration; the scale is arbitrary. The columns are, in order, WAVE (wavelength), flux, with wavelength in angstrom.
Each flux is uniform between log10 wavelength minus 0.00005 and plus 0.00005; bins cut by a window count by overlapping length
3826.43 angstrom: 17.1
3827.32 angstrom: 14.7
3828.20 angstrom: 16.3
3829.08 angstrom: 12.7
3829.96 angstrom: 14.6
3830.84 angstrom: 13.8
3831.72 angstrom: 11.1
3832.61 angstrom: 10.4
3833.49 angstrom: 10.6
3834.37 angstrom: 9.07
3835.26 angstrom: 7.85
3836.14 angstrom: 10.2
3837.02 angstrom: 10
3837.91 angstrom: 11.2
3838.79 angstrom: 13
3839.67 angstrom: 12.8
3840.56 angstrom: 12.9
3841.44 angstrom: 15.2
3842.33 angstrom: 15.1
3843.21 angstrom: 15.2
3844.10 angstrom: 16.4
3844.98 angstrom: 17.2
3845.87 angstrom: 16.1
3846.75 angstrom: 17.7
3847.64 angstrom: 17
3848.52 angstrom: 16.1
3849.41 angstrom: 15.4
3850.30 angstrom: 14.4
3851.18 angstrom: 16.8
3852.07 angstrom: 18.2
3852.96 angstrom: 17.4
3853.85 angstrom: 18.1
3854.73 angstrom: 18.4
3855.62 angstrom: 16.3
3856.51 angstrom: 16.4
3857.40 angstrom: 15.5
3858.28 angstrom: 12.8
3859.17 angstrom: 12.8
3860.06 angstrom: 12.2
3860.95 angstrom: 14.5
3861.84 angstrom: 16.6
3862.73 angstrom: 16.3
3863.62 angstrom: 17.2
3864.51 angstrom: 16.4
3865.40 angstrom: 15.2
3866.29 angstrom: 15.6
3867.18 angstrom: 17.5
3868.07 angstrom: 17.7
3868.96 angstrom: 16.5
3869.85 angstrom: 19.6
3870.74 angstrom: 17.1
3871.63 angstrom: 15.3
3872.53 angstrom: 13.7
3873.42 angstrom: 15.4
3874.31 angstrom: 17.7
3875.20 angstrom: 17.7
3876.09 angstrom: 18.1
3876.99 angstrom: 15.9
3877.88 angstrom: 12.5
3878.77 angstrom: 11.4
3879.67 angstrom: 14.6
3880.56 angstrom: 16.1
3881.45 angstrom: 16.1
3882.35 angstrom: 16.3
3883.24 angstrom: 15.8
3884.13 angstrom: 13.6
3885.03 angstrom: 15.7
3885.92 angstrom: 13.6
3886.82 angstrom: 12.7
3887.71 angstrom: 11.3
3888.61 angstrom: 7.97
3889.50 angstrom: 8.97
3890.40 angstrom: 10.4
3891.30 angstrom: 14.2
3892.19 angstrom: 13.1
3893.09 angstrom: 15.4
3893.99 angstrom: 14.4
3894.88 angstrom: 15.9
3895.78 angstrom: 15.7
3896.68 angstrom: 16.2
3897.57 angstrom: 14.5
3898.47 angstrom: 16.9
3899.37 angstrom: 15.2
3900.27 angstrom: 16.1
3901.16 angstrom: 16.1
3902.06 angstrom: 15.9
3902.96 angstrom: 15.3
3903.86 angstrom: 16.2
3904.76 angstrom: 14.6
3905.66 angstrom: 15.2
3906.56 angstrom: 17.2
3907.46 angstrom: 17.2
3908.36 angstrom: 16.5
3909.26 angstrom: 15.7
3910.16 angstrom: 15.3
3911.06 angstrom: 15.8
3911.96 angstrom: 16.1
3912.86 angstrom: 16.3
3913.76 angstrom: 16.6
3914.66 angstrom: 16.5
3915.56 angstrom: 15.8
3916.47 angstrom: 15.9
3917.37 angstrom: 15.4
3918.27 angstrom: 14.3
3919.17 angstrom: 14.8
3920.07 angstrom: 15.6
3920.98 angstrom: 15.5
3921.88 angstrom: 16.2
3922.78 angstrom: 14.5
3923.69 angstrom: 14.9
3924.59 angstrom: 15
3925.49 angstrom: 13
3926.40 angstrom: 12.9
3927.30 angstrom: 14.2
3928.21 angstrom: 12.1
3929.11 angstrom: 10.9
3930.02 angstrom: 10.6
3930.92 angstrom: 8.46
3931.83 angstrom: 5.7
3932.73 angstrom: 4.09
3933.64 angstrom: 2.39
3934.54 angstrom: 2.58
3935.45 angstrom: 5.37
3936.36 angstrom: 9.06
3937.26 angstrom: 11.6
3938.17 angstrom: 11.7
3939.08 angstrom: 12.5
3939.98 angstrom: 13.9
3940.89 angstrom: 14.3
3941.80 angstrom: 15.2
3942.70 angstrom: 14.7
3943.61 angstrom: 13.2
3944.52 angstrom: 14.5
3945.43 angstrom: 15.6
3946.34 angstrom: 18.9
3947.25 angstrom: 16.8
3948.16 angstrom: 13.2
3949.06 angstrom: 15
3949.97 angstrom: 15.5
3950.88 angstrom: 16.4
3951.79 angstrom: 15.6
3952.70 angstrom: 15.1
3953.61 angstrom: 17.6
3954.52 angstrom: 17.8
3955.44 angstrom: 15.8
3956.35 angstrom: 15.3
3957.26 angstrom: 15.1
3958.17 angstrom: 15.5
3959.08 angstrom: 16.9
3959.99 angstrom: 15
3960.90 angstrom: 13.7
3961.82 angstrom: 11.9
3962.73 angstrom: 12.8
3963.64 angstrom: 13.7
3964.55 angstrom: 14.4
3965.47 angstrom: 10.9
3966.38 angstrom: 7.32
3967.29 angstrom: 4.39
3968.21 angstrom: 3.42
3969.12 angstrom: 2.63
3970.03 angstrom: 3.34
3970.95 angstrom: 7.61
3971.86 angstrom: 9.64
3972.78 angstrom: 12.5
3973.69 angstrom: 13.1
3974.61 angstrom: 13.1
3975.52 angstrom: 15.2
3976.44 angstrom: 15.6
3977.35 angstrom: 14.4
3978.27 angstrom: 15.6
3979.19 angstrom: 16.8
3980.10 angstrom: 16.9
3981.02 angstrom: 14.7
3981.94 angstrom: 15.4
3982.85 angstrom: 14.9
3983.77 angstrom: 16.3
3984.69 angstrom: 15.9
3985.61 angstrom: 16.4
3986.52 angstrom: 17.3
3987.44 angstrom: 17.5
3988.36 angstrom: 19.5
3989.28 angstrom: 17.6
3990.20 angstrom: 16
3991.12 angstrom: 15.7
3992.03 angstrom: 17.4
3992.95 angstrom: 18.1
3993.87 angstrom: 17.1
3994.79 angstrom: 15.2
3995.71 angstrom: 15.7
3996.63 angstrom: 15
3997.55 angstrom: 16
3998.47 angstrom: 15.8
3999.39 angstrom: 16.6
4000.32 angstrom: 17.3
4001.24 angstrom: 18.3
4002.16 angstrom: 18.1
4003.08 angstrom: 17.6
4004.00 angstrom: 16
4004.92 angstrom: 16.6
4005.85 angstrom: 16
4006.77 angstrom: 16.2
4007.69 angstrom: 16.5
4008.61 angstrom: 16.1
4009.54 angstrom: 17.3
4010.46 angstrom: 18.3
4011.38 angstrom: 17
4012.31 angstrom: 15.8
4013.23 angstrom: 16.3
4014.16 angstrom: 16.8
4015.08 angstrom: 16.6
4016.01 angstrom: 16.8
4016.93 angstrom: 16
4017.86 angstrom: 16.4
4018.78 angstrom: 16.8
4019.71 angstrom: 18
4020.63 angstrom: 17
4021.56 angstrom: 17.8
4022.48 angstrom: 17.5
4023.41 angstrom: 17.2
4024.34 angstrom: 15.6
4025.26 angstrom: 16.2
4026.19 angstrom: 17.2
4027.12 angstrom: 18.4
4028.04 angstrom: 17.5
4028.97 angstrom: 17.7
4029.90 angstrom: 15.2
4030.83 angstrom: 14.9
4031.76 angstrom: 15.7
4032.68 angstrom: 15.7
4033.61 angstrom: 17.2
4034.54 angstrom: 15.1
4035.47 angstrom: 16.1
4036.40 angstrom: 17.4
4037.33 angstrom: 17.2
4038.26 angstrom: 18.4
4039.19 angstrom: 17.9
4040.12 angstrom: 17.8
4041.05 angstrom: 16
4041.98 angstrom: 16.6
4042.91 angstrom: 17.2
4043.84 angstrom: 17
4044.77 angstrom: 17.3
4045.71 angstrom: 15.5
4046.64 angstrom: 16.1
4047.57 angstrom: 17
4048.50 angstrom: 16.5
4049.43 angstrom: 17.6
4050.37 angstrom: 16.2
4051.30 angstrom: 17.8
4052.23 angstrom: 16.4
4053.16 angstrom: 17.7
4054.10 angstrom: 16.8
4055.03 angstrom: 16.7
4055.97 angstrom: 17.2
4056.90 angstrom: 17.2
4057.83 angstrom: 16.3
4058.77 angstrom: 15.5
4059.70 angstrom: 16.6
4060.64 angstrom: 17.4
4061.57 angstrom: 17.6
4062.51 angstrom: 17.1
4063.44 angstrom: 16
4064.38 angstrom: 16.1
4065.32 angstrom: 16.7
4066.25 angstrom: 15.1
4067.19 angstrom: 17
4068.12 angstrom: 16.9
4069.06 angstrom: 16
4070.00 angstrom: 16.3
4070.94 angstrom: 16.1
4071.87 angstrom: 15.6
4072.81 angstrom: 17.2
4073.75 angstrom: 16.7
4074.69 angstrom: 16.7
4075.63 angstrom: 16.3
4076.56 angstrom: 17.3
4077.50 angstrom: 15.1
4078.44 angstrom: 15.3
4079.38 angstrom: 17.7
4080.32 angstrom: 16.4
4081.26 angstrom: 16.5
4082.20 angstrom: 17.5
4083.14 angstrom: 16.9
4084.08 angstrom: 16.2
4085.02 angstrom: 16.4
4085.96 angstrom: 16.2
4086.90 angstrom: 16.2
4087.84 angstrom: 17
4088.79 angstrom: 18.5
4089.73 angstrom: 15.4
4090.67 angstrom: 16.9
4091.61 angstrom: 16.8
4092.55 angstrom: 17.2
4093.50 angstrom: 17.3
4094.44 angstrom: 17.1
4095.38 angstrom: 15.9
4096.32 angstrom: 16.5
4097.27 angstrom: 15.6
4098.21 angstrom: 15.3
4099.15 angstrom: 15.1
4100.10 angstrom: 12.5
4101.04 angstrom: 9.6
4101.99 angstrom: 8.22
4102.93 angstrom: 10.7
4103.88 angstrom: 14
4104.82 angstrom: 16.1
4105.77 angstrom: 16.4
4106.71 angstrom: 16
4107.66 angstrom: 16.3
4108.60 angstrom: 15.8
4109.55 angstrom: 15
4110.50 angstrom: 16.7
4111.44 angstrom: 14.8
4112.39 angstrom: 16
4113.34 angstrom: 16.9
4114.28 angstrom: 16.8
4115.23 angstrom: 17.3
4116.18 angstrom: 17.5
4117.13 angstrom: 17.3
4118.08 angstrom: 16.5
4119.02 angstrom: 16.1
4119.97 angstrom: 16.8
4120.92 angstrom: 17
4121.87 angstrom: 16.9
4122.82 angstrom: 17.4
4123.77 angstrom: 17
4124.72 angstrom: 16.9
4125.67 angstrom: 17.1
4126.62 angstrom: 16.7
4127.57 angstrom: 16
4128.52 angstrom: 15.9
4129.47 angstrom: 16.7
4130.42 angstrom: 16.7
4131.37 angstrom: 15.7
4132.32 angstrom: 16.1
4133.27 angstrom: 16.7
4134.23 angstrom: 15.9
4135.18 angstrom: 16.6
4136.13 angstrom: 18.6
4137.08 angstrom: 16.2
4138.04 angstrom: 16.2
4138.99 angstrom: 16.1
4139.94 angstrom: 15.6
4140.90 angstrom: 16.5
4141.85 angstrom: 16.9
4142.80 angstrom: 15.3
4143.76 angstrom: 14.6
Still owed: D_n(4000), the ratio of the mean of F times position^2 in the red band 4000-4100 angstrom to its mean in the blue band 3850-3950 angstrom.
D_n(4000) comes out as 1.25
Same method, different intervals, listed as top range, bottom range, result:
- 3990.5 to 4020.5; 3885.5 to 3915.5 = 1.18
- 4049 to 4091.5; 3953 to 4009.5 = 1.19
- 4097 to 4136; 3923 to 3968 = 1.35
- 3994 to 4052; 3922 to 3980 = 1.39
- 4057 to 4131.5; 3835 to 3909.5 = 1.19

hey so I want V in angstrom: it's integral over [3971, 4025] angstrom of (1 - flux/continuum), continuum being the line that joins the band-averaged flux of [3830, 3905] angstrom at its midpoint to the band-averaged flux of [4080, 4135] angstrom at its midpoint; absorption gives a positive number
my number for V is -2.6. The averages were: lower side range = 14.8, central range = 16.2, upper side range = 16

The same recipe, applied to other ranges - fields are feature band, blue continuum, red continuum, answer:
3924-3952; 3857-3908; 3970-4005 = 6.0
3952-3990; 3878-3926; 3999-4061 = 5.4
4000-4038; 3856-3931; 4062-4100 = -2.0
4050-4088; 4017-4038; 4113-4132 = 0.4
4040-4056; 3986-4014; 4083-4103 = -0.7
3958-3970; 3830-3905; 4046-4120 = 3.7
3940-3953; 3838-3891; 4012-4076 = 0.5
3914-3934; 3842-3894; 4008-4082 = 3.8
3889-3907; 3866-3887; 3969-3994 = 0.7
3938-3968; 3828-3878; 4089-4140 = 2.3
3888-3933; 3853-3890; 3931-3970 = -1.7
